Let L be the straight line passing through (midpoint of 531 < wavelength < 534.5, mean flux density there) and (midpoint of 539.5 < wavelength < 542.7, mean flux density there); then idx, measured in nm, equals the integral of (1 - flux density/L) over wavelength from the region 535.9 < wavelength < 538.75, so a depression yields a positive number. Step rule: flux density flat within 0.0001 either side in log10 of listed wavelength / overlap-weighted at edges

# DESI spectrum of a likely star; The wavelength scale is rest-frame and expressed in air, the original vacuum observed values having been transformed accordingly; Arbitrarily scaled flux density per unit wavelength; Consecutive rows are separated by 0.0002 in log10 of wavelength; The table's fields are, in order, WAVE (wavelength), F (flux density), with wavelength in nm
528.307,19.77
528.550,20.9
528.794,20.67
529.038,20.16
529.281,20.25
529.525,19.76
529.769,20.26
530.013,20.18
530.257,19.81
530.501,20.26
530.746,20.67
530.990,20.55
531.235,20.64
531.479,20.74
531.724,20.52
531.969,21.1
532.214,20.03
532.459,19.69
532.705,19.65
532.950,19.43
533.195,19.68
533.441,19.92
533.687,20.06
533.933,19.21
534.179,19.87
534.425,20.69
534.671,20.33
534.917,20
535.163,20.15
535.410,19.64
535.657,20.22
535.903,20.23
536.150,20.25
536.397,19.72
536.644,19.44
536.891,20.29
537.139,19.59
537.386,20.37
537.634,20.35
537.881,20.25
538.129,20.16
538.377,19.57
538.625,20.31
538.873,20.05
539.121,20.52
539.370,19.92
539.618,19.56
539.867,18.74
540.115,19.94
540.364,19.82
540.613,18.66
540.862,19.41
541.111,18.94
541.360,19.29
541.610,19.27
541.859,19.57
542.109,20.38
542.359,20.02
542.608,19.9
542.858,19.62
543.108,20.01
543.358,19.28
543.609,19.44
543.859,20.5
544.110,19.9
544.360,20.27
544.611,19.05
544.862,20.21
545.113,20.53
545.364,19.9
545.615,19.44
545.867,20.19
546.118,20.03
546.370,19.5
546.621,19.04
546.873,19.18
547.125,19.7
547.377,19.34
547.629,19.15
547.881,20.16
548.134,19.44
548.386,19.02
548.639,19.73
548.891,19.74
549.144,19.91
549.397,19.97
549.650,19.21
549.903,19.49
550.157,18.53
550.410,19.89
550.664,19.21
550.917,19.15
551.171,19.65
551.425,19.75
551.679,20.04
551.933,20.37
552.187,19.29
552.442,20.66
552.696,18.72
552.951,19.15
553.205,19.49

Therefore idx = -0.04 nm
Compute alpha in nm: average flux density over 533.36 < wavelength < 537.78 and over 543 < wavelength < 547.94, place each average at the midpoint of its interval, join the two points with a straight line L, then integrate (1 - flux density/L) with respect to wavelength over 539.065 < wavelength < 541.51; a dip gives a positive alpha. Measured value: 0.05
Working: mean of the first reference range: 20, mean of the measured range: 19.4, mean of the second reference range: 19.7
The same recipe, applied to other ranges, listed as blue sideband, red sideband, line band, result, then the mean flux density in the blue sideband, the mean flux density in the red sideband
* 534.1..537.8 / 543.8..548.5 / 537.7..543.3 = 0.05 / 20.1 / 19.7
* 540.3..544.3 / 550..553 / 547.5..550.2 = 0.01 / 19.6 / 19.5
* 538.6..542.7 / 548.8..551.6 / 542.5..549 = -0.04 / 19.6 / 19.5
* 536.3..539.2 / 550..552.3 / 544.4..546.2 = -0.01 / 20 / 19.5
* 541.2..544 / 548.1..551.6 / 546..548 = 0.01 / 19.7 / 19.5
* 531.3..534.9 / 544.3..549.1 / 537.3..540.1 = -0.01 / 20.1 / 19.7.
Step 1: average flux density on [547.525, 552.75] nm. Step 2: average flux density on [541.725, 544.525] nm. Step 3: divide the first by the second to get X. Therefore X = 0.99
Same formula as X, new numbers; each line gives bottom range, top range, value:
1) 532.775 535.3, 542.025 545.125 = 1.00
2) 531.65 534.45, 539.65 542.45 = 0.98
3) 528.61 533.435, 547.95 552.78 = 0.97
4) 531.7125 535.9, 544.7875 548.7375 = 0.98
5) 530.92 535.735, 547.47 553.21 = 0.97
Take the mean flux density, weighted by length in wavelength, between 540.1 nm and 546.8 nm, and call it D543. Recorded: 19.7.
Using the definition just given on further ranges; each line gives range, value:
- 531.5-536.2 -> 20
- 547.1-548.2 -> 19.5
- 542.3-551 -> 19.6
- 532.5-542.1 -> 19.8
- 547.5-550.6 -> 19.5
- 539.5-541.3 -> 19.3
